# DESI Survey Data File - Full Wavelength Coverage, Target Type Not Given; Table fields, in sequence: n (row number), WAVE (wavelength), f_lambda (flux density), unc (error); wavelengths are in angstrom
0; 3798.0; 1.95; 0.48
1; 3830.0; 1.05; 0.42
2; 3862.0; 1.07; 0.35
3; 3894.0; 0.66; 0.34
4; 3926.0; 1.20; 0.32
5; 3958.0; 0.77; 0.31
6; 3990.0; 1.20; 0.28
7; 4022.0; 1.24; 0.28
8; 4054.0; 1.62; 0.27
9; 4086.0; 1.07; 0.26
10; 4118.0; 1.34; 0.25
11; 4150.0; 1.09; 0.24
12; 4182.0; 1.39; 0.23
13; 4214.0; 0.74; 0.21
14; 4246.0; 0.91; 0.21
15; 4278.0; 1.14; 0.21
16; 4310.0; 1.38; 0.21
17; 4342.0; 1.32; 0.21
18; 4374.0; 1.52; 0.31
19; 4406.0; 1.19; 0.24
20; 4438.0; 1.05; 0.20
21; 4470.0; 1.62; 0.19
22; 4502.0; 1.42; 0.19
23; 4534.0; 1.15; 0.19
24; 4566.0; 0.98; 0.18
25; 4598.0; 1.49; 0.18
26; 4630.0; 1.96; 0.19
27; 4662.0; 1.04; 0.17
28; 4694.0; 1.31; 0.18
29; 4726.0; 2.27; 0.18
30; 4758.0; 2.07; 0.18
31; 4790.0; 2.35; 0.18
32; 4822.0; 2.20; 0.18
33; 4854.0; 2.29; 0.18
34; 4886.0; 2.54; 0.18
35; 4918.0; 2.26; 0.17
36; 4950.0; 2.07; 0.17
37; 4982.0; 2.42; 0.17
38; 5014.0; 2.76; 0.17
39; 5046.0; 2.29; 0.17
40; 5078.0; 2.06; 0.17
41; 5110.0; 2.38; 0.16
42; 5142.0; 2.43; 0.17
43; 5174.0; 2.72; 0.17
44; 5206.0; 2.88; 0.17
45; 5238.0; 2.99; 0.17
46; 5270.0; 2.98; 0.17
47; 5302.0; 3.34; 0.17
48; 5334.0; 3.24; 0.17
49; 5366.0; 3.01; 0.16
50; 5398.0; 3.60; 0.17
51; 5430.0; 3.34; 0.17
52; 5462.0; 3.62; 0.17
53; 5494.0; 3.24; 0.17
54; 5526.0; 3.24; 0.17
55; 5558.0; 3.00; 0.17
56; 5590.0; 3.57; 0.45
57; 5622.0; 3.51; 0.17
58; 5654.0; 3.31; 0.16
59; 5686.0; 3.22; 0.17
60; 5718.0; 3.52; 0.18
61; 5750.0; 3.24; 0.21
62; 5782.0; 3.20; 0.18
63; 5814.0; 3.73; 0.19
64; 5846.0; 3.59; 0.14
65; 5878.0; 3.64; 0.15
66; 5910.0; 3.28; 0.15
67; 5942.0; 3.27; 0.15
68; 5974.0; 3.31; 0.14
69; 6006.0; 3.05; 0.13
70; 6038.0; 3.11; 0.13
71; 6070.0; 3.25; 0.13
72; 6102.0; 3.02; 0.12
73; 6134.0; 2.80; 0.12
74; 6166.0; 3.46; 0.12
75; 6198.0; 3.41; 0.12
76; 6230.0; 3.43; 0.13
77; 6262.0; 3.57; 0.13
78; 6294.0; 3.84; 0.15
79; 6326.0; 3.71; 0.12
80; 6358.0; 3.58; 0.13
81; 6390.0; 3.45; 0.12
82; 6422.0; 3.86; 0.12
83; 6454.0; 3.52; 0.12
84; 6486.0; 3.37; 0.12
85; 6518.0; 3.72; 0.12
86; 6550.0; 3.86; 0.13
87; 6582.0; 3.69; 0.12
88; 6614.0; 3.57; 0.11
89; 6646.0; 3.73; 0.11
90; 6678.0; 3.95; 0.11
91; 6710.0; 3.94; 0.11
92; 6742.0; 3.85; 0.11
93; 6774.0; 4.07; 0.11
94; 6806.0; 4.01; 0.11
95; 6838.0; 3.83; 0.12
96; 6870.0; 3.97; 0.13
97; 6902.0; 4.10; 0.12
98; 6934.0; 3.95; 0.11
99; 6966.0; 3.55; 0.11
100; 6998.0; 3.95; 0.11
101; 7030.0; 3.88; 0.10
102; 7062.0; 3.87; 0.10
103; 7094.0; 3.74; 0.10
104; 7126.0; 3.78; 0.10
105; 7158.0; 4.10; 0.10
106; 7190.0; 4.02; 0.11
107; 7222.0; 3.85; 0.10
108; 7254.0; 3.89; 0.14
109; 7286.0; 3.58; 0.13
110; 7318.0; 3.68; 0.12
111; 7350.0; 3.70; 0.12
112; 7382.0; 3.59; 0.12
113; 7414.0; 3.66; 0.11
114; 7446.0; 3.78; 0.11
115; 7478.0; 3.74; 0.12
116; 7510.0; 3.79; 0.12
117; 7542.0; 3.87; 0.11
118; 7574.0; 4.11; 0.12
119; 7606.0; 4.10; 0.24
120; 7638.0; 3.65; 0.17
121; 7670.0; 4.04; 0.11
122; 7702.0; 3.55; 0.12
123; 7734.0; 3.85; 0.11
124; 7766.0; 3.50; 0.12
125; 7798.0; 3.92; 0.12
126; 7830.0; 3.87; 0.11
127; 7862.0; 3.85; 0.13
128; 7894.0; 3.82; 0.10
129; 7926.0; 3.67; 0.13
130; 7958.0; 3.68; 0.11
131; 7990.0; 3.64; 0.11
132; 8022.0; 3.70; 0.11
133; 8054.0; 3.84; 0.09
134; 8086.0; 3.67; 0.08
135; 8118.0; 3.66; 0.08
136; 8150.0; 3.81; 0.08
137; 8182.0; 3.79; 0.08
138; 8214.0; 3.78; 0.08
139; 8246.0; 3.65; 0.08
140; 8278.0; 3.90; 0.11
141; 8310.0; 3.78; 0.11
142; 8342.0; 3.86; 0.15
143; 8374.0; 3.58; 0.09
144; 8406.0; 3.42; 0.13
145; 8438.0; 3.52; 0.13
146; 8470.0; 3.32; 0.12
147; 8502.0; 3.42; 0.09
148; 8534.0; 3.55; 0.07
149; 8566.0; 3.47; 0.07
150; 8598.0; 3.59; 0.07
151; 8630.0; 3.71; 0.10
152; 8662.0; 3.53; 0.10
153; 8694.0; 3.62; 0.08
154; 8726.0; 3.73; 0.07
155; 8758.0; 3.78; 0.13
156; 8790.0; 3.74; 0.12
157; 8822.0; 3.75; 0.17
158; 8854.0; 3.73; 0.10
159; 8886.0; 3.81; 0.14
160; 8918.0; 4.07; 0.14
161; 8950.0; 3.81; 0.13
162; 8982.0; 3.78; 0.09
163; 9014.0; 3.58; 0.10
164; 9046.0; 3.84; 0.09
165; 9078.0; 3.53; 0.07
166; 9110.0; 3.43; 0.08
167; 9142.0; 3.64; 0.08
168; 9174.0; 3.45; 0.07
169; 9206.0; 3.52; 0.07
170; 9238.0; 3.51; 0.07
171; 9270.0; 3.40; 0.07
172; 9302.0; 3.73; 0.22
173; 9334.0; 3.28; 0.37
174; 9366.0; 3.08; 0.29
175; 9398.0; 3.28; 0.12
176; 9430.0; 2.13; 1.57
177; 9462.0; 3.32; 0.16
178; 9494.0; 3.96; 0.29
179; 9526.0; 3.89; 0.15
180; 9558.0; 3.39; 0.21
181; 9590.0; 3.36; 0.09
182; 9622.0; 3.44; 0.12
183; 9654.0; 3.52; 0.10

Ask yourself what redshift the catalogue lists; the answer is 0.18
